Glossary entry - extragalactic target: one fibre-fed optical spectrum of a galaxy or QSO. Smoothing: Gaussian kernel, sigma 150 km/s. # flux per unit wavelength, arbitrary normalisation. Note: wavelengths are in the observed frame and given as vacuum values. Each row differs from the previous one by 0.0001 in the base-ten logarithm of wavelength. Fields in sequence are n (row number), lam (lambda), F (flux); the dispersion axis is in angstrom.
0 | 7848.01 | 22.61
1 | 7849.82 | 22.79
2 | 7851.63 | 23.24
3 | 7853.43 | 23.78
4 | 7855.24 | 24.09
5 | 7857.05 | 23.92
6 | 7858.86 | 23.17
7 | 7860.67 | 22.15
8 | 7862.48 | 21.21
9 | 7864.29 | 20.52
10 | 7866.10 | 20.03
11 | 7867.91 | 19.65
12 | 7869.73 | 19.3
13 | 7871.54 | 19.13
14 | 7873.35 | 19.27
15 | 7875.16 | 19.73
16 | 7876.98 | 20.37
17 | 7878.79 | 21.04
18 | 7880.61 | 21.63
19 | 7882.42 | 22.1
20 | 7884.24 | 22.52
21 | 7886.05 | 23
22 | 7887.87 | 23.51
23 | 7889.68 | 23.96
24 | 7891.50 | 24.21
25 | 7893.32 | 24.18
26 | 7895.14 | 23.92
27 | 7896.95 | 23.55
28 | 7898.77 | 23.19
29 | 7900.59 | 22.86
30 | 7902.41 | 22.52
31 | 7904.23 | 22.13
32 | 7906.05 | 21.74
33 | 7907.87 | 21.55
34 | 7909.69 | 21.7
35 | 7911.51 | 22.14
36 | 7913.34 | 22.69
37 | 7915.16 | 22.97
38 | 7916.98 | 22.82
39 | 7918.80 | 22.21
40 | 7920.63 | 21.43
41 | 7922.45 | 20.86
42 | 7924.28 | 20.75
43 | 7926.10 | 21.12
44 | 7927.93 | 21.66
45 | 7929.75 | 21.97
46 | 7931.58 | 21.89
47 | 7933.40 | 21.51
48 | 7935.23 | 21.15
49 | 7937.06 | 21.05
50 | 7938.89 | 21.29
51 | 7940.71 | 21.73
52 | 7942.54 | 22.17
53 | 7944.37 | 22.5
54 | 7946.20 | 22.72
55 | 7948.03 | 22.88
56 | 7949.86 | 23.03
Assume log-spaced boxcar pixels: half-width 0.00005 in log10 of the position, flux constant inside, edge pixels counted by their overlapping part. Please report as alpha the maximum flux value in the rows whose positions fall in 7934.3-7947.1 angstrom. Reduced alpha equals 22.72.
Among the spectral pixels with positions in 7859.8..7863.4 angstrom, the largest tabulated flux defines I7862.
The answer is 22.15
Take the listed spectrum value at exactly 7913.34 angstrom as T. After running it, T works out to 22.69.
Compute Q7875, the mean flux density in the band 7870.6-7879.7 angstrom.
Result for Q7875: 19.9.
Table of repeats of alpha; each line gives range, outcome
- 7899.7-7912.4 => 22.86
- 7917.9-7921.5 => 22.21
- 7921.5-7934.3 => 21.97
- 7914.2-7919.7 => 22.97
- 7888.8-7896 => 24.21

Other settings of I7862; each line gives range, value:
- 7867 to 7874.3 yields 19.65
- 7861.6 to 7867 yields 21.21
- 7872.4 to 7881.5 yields 21.63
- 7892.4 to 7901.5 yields 24.18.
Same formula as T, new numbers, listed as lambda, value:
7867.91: 19.65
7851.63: 23.24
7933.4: 21.51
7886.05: 23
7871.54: 19.13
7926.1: 21.12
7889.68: 23.96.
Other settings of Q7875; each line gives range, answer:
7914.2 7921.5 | 22.4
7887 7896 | 24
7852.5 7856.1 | 24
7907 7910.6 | 21.6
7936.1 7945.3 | 21.7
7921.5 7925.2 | 20.8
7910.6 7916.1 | 22.6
